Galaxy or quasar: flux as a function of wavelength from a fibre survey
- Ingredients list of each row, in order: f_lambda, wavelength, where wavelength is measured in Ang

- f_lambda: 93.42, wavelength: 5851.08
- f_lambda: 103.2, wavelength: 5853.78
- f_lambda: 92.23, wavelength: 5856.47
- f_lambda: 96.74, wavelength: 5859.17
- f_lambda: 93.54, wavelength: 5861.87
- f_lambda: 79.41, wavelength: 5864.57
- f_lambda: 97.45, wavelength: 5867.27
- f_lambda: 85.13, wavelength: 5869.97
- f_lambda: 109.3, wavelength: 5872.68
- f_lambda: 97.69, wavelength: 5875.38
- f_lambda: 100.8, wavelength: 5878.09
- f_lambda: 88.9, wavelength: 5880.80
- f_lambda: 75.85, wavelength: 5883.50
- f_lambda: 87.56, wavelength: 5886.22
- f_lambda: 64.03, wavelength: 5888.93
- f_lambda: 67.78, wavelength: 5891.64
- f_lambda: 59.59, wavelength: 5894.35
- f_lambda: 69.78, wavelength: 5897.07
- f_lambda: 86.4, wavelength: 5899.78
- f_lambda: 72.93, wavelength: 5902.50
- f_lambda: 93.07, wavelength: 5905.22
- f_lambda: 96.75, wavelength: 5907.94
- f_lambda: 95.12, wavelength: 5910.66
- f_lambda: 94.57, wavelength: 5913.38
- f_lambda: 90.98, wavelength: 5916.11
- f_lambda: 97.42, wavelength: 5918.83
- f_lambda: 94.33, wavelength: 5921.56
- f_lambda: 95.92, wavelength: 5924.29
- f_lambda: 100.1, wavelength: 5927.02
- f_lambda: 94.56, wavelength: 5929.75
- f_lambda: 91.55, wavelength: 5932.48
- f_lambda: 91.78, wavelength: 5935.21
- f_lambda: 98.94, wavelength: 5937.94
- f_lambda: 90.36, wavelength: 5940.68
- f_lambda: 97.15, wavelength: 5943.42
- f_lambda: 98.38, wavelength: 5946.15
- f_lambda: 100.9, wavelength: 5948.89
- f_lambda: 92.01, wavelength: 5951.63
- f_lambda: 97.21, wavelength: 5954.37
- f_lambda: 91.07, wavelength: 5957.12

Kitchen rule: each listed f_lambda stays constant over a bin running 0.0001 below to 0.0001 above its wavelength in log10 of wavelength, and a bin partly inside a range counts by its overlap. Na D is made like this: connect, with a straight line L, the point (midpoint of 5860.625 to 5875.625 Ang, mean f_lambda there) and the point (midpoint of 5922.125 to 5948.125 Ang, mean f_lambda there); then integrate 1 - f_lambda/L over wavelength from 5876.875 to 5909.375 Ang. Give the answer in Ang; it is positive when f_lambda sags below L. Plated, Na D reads 4.8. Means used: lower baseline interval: 93.5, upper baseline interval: 95.5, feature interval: 80.2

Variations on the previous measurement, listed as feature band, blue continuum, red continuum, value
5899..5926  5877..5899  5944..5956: -2.3 Ang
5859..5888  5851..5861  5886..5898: -3.2 Ang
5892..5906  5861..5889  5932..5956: 2.6 Ang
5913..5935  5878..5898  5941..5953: -1.6 Ang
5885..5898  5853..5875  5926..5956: 3.5 Ang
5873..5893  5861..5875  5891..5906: 0.0 Ang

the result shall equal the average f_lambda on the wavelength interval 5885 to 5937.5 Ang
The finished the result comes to 86.8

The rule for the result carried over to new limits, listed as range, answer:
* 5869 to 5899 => 82.4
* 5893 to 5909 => 79.4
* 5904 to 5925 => 94.7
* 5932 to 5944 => 93.9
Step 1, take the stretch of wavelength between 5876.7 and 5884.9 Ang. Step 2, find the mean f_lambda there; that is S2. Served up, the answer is 88.5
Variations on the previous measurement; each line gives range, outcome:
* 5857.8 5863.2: 95.1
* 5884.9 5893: 73.1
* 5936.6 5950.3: 97.1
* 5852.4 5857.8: 97.7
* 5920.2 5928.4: 96.7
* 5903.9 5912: 95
